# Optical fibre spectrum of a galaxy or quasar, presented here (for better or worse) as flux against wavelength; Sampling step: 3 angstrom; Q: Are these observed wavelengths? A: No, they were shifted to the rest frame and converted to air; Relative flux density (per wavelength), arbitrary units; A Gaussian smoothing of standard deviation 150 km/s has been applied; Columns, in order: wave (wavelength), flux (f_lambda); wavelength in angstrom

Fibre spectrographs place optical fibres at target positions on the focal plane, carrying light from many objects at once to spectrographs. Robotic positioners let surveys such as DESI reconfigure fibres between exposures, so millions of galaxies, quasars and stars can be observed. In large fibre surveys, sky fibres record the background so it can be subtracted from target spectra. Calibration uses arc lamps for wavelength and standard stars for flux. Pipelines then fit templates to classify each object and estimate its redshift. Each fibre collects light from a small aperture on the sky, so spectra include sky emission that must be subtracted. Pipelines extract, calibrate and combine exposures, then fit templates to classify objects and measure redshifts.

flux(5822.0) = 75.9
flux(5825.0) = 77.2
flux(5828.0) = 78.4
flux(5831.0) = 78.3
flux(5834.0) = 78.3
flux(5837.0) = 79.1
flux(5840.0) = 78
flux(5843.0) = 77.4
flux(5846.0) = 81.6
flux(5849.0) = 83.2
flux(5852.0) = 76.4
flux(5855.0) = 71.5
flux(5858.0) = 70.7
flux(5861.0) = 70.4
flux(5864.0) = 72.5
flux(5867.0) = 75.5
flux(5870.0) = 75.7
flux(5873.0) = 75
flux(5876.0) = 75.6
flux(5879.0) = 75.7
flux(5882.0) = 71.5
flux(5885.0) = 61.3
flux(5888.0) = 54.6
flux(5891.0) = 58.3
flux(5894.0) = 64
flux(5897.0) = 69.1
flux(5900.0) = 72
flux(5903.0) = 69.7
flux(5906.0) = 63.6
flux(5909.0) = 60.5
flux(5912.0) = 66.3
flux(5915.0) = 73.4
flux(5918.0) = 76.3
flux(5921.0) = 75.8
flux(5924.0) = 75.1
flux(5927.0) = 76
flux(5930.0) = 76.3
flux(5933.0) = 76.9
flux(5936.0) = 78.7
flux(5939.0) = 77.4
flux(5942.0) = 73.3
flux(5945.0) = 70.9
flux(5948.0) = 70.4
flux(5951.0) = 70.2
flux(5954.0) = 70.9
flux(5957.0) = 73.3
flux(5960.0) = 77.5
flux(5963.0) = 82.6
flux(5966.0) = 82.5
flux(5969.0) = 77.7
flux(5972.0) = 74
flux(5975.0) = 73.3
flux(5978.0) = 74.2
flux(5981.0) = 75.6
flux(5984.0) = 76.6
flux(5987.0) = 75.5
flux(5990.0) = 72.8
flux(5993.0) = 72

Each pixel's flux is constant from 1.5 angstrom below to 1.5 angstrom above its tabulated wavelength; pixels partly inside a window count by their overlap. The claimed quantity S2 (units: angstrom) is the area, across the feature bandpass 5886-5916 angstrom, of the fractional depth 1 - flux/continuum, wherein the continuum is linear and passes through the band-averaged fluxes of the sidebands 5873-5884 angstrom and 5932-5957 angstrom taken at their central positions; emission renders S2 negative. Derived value 3.6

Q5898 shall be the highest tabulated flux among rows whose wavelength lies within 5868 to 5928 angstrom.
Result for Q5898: 76.3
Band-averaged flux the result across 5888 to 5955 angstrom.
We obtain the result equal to 70.8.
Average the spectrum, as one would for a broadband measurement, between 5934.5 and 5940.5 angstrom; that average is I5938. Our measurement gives 78.1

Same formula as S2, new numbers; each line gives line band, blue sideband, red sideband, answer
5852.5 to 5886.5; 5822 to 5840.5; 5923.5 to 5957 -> 1.9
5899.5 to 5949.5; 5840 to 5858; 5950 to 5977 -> 2.5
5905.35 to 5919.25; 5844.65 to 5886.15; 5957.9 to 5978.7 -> 1.4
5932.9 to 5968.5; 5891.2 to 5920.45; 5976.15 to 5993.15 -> -1.8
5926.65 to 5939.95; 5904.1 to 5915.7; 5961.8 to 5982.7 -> -1.4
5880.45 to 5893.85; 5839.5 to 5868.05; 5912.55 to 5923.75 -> 2.4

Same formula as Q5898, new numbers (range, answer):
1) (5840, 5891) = 83.2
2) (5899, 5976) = 82.6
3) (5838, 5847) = 81.6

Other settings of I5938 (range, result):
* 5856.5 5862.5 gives 70.6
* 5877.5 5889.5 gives 65.8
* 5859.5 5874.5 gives 73.8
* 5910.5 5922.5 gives 73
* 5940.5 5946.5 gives 72.1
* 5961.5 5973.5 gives 79.2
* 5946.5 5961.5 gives 72.5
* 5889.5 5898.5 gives 63.8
